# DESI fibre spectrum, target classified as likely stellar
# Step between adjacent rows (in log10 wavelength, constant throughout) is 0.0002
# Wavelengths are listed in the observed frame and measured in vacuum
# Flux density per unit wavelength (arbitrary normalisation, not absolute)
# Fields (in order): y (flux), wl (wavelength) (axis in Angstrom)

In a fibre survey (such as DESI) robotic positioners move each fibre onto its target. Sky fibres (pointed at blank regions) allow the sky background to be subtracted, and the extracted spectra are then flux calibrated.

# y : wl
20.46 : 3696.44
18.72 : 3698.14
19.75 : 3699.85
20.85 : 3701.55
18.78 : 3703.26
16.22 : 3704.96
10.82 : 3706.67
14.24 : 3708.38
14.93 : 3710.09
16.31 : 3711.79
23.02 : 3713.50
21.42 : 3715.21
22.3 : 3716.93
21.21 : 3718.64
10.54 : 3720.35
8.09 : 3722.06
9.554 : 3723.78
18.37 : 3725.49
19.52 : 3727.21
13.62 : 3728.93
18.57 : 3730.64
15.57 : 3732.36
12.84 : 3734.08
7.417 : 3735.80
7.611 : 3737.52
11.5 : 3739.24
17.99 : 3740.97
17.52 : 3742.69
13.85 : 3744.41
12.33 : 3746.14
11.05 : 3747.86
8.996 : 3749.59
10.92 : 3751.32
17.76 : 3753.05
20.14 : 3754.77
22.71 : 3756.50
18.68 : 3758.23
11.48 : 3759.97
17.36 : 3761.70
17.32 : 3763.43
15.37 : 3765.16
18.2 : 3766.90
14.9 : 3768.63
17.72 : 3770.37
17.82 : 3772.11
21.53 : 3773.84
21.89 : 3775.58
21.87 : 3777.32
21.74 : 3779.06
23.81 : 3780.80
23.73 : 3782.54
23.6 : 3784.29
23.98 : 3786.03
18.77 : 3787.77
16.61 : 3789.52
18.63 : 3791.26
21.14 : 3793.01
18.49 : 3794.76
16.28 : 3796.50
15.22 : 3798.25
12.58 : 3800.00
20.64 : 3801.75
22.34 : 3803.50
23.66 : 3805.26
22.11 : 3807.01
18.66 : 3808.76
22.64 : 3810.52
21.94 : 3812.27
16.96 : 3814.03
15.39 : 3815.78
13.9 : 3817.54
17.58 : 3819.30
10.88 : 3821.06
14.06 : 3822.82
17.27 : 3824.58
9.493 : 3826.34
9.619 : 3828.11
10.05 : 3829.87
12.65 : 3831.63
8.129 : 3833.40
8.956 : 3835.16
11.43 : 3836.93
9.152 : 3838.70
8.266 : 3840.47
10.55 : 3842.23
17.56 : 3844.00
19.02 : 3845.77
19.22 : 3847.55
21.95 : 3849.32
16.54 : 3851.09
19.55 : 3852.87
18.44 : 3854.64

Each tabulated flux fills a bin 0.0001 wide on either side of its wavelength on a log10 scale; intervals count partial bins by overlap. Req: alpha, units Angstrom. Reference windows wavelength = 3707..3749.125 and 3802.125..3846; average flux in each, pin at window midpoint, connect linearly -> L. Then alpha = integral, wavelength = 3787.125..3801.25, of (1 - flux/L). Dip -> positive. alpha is -2.28 Angstrom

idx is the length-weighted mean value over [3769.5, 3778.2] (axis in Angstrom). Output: 20.2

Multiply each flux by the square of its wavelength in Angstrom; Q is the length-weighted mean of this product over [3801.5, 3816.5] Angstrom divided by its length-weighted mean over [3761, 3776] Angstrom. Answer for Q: 1.2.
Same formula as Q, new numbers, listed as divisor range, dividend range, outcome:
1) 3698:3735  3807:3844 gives 0.88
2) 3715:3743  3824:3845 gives 0.79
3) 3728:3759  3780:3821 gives 1.38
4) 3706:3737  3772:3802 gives 1.34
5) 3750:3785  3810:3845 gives 0.73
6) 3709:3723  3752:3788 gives 1.17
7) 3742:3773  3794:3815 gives 1.25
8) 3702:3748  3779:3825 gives 1.31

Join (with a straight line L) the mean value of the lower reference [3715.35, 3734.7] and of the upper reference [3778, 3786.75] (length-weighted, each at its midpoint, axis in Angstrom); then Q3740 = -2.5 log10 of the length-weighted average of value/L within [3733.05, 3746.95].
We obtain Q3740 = 0.367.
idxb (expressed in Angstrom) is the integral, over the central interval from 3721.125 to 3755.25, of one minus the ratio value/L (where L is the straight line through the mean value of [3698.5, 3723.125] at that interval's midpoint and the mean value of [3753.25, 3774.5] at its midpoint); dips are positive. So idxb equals 7.5 Angstrom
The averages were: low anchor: 17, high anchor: 17.7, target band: 13.6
